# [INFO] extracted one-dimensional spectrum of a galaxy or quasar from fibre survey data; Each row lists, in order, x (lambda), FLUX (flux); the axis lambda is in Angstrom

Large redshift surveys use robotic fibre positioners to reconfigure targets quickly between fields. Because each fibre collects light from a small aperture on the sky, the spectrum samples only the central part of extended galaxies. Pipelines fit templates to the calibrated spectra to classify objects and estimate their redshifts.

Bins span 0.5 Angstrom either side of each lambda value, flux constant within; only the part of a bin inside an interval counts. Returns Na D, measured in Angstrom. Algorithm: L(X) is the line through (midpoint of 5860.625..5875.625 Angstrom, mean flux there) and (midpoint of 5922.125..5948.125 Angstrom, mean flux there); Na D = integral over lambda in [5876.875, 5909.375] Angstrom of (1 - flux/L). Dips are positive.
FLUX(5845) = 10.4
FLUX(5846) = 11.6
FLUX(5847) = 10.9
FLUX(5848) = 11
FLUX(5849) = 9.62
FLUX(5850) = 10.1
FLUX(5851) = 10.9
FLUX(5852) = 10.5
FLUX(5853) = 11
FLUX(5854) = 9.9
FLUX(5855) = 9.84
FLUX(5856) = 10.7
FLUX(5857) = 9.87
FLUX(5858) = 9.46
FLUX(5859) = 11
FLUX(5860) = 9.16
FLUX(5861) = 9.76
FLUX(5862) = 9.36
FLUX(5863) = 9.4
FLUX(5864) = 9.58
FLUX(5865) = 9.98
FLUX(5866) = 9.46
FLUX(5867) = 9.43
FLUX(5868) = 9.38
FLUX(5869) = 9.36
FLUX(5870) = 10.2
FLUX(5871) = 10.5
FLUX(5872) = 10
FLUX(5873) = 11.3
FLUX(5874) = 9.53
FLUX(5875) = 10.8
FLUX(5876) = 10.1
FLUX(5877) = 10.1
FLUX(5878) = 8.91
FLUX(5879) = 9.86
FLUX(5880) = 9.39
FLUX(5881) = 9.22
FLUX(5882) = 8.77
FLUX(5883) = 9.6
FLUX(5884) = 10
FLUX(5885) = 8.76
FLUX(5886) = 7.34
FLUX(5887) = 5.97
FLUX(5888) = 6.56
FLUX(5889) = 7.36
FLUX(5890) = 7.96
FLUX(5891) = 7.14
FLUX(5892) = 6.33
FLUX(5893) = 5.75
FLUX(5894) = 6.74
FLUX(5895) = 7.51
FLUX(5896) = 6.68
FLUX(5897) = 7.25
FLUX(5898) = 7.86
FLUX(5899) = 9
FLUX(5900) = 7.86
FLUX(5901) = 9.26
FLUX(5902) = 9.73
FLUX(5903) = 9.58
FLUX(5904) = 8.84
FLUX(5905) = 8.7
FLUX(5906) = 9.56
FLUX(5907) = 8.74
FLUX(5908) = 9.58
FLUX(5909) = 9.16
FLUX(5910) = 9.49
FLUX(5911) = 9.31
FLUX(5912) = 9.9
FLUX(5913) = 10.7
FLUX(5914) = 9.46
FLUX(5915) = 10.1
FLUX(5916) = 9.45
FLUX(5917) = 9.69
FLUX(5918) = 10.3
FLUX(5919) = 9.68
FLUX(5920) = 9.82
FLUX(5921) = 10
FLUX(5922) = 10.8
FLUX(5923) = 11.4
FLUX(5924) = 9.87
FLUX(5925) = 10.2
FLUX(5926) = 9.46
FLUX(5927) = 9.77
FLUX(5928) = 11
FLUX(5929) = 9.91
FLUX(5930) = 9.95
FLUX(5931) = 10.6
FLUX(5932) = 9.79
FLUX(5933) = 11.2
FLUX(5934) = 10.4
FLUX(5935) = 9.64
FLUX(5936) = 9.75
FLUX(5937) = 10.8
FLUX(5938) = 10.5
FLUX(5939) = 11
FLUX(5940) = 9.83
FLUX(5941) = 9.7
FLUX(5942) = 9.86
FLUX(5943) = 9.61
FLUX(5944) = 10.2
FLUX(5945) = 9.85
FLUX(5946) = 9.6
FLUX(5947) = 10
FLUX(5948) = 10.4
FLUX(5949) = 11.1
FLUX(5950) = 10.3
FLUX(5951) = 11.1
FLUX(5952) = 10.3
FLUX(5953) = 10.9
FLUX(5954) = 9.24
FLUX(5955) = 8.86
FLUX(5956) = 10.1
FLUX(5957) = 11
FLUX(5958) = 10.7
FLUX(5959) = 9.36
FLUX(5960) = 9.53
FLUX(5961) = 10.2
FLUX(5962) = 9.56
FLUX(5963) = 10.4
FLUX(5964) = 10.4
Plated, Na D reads 5.4 Angstrom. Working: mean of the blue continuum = 9.87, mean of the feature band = 8.31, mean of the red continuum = 10.2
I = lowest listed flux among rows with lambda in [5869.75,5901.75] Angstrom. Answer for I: 5.75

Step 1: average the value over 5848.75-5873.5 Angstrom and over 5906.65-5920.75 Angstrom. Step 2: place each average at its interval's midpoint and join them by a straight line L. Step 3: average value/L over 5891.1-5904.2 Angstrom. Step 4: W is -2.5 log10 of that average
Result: 0.24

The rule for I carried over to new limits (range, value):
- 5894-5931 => 6.68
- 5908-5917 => 9.16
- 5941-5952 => 9.6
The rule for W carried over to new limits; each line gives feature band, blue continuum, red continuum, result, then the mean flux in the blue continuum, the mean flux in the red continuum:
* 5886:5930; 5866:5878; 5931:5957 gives 0.14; 9.99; 10.2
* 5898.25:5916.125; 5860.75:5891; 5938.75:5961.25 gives 0.03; 9.23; 10.1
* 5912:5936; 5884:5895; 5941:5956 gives -0.15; 7.15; 10.1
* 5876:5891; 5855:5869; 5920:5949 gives 0.15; 9.72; 10.2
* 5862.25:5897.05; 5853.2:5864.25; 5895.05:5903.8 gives 0.04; 9.86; 8.37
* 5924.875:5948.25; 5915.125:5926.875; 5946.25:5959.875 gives 0.00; 10.1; 10.2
